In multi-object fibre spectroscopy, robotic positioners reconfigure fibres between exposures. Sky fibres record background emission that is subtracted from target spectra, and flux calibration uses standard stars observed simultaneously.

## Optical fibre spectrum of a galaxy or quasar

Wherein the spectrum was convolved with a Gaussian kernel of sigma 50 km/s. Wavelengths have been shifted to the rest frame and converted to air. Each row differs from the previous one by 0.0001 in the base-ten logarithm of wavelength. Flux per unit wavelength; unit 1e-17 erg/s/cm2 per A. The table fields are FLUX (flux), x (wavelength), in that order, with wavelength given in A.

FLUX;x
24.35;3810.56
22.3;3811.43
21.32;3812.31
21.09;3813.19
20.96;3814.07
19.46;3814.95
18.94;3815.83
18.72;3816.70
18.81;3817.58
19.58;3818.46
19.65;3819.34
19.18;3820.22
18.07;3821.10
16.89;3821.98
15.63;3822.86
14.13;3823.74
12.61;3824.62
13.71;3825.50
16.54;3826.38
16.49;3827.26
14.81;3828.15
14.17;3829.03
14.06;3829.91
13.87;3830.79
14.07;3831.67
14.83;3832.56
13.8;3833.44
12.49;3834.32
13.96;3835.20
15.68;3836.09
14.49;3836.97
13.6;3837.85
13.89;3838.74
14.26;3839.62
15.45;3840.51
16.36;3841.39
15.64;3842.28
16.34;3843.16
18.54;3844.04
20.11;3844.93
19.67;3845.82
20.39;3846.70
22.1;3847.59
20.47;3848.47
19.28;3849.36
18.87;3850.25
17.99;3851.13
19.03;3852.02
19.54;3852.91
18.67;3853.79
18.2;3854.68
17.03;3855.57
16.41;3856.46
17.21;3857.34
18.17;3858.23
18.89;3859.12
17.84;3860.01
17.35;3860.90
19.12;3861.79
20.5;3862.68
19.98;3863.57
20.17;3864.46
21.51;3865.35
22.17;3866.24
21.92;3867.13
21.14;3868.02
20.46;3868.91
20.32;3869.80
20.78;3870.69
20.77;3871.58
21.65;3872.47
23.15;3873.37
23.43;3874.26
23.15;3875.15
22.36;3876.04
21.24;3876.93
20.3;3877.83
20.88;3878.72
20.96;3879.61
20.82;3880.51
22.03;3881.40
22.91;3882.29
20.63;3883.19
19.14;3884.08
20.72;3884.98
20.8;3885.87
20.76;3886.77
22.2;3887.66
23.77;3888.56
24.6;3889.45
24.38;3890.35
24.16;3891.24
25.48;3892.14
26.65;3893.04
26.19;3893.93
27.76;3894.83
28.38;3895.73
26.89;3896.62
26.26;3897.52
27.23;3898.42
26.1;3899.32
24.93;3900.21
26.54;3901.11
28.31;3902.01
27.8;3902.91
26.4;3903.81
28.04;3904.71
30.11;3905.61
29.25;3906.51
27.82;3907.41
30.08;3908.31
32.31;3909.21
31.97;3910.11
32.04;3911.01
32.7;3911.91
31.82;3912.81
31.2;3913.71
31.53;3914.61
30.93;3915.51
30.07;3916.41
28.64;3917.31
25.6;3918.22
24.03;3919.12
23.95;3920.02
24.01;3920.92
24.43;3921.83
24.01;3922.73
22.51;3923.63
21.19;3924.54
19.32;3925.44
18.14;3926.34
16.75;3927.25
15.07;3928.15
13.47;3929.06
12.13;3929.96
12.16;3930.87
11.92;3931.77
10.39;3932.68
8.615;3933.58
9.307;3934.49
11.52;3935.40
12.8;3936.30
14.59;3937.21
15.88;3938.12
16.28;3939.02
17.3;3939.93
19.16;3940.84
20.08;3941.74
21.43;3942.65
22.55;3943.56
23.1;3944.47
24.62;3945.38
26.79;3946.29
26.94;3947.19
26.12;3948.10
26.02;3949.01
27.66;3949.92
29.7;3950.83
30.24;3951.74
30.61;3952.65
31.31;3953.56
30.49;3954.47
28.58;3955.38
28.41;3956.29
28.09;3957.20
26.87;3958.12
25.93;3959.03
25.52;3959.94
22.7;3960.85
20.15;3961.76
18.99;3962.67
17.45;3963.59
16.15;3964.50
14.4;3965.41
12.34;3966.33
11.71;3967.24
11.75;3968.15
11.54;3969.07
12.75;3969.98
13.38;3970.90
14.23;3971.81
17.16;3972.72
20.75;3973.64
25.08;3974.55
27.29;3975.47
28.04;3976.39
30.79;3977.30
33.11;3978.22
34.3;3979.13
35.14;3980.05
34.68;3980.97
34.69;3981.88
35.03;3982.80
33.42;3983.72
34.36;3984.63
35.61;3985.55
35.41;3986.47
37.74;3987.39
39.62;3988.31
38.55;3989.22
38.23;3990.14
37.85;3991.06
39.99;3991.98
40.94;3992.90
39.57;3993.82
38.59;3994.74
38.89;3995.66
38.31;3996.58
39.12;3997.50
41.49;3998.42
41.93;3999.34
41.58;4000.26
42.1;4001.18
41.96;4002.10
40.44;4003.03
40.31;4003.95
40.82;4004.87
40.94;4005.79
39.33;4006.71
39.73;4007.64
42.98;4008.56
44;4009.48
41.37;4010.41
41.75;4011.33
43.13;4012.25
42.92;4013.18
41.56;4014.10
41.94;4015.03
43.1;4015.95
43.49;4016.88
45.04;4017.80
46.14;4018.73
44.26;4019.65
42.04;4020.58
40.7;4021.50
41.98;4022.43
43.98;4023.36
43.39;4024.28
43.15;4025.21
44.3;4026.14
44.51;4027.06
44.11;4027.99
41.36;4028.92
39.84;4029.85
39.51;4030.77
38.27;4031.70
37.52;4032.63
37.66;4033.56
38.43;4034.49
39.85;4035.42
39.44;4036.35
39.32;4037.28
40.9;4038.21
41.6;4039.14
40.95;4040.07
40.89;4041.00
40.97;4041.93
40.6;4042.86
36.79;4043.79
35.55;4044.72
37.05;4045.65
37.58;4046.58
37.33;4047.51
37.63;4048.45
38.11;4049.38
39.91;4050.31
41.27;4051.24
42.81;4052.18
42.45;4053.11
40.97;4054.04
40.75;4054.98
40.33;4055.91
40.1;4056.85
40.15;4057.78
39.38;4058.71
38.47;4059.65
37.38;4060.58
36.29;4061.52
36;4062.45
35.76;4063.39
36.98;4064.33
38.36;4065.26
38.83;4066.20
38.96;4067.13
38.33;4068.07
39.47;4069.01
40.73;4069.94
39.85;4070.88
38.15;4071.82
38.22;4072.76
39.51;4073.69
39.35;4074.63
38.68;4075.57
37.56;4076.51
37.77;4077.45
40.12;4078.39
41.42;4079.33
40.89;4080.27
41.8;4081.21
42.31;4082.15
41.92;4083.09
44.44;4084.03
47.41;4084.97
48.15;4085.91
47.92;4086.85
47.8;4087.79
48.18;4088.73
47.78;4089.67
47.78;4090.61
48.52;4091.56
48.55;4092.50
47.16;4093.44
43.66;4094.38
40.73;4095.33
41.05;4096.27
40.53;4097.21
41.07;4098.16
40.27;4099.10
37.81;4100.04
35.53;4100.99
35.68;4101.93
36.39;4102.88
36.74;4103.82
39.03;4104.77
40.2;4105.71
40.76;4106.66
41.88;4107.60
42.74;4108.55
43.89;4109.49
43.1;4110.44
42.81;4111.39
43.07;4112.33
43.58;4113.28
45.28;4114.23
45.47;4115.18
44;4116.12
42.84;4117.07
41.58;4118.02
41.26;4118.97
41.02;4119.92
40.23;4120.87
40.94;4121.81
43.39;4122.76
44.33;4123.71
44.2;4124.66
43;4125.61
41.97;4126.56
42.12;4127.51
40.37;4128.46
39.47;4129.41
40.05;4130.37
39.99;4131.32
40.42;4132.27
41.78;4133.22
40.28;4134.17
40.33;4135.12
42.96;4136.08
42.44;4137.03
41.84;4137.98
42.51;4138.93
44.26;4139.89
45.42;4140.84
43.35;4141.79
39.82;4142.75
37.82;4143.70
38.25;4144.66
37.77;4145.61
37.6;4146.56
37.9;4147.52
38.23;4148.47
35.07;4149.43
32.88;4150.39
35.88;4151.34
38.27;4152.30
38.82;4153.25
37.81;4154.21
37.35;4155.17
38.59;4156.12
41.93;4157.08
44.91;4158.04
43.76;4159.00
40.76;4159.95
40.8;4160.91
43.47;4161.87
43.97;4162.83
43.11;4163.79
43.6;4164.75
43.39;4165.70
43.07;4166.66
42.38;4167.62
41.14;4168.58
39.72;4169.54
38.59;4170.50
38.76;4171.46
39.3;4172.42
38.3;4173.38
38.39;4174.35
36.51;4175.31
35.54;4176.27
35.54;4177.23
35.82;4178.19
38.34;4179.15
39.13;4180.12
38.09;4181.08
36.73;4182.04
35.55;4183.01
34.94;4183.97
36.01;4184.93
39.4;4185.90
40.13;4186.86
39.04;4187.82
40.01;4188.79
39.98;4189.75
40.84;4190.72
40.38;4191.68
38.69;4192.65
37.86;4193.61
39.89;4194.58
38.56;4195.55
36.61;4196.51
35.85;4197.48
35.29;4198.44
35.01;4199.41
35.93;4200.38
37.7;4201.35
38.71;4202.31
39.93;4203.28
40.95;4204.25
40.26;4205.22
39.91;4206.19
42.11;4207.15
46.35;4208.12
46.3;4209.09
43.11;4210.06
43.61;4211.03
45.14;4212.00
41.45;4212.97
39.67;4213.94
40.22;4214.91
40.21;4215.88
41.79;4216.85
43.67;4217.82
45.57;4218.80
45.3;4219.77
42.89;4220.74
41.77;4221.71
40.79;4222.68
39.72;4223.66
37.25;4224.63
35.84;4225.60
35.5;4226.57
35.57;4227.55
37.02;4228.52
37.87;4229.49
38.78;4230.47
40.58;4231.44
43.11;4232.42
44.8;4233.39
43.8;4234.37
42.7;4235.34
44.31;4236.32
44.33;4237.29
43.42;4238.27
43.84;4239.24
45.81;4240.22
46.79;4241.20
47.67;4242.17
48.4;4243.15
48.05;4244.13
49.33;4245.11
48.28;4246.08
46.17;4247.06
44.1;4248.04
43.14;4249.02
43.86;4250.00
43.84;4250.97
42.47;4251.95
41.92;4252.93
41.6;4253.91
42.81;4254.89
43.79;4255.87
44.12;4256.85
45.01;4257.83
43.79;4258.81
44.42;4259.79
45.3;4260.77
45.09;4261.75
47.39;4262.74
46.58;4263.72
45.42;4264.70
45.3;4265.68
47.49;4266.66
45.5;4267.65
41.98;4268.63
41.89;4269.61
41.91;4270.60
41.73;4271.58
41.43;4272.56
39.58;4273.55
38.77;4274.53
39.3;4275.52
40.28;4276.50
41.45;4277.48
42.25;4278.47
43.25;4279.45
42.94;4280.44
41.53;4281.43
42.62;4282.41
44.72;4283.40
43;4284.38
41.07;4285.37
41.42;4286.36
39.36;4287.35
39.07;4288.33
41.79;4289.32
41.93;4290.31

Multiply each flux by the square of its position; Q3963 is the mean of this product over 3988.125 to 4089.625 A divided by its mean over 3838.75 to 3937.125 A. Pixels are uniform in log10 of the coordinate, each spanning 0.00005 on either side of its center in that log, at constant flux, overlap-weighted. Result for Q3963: 2.01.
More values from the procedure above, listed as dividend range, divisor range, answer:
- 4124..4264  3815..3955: 2.26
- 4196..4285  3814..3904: 2.57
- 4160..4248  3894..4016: 1.64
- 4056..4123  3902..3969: 1.96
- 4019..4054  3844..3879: 2.21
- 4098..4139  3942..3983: 1.84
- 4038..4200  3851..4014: 1.70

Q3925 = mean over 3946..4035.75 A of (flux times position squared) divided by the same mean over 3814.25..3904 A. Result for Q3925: 1.8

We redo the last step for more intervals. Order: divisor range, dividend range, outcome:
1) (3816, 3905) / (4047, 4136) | 2.32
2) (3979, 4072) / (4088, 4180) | 1.09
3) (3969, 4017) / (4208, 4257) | 1.34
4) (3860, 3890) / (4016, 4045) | 2.10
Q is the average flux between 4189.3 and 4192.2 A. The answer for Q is 40.3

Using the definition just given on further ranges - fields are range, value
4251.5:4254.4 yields 42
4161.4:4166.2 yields 43.5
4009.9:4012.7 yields 42.1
